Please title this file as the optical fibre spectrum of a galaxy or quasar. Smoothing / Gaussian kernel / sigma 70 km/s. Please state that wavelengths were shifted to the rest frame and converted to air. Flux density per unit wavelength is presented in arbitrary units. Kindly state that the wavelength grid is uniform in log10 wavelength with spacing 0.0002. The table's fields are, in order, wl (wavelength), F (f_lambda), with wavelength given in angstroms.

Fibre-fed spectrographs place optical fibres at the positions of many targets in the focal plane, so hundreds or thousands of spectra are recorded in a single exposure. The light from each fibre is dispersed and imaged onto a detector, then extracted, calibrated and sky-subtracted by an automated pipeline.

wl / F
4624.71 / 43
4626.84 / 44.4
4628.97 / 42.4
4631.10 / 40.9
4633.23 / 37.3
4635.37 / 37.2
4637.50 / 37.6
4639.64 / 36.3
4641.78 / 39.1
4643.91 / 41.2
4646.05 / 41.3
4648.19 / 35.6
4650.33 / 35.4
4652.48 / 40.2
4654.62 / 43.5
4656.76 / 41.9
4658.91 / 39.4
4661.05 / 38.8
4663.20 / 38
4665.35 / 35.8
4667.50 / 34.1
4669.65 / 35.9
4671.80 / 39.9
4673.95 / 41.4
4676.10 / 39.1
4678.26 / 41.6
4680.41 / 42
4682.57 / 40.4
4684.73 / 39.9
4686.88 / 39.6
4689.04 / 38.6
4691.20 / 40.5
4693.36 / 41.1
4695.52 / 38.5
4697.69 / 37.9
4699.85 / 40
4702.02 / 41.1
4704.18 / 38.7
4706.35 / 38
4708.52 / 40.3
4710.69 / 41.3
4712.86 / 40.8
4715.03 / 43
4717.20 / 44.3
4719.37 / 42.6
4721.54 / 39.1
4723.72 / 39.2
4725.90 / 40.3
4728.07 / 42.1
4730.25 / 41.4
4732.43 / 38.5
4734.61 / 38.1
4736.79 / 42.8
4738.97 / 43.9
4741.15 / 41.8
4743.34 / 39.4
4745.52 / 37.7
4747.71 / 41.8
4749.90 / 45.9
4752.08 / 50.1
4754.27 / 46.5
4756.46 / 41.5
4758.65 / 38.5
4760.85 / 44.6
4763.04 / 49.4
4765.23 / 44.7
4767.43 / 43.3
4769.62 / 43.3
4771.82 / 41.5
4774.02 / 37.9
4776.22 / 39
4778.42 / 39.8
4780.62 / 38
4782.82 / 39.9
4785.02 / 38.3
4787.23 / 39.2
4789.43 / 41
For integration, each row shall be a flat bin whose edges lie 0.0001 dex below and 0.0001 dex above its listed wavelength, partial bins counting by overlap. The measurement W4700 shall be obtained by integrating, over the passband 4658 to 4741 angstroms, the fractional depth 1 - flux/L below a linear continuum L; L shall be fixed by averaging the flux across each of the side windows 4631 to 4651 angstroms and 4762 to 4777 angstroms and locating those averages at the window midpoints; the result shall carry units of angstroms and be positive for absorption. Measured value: 0.6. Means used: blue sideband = 38.1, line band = 40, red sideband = 42.8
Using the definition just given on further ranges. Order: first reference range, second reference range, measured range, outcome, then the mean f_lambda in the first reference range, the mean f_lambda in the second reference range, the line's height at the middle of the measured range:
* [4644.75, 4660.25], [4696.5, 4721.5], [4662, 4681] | 0.7 angstroms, 39.6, 40.7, 40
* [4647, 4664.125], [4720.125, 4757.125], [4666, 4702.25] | 0.6 angstroms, 39.1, 41.8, 40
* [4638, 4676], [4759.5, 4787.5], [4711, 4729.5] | -0.6 angstroms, 38.7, 41.5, 40.2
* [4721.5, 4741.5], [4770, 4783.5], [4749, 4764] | -1.9 angstroms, 40.8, 39.5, 40.1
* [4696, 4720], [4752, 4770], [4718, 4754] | 0.8 angstroms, 40.6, 44.4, 42.6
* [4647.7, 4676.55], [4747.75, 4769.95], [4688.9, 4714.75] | 0.8 angstroms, 38.5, 44.7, 41.1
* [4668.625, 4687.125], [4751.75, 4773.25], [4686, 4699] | 0.4 angstroms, 40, 44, 40.7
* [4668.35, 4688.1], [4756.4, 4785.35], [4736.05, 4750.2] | -0.2 angstroms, 39.9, 41.5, 41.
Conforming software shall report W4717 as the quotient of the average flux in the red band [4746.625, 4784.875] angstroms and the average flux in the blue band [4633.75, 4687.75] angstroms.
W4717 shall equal 1.1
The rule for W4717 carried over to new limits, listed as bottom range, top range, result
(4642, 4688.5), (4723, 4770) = 1.08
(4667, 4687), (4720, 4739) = 1.02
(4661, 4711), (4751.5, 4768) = 1.14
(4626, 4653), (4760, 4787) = 1.06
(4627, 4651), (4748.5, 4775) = 1.13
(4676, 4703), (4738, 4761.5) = 1.07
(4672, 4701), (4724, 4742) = 1.02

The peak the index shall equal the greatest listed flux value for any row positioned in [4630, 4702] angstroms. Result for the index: 43.5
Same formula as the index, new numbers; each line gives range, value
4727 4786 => 50.1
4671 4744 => 44.3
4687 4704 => 41.1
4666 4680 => 41.6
